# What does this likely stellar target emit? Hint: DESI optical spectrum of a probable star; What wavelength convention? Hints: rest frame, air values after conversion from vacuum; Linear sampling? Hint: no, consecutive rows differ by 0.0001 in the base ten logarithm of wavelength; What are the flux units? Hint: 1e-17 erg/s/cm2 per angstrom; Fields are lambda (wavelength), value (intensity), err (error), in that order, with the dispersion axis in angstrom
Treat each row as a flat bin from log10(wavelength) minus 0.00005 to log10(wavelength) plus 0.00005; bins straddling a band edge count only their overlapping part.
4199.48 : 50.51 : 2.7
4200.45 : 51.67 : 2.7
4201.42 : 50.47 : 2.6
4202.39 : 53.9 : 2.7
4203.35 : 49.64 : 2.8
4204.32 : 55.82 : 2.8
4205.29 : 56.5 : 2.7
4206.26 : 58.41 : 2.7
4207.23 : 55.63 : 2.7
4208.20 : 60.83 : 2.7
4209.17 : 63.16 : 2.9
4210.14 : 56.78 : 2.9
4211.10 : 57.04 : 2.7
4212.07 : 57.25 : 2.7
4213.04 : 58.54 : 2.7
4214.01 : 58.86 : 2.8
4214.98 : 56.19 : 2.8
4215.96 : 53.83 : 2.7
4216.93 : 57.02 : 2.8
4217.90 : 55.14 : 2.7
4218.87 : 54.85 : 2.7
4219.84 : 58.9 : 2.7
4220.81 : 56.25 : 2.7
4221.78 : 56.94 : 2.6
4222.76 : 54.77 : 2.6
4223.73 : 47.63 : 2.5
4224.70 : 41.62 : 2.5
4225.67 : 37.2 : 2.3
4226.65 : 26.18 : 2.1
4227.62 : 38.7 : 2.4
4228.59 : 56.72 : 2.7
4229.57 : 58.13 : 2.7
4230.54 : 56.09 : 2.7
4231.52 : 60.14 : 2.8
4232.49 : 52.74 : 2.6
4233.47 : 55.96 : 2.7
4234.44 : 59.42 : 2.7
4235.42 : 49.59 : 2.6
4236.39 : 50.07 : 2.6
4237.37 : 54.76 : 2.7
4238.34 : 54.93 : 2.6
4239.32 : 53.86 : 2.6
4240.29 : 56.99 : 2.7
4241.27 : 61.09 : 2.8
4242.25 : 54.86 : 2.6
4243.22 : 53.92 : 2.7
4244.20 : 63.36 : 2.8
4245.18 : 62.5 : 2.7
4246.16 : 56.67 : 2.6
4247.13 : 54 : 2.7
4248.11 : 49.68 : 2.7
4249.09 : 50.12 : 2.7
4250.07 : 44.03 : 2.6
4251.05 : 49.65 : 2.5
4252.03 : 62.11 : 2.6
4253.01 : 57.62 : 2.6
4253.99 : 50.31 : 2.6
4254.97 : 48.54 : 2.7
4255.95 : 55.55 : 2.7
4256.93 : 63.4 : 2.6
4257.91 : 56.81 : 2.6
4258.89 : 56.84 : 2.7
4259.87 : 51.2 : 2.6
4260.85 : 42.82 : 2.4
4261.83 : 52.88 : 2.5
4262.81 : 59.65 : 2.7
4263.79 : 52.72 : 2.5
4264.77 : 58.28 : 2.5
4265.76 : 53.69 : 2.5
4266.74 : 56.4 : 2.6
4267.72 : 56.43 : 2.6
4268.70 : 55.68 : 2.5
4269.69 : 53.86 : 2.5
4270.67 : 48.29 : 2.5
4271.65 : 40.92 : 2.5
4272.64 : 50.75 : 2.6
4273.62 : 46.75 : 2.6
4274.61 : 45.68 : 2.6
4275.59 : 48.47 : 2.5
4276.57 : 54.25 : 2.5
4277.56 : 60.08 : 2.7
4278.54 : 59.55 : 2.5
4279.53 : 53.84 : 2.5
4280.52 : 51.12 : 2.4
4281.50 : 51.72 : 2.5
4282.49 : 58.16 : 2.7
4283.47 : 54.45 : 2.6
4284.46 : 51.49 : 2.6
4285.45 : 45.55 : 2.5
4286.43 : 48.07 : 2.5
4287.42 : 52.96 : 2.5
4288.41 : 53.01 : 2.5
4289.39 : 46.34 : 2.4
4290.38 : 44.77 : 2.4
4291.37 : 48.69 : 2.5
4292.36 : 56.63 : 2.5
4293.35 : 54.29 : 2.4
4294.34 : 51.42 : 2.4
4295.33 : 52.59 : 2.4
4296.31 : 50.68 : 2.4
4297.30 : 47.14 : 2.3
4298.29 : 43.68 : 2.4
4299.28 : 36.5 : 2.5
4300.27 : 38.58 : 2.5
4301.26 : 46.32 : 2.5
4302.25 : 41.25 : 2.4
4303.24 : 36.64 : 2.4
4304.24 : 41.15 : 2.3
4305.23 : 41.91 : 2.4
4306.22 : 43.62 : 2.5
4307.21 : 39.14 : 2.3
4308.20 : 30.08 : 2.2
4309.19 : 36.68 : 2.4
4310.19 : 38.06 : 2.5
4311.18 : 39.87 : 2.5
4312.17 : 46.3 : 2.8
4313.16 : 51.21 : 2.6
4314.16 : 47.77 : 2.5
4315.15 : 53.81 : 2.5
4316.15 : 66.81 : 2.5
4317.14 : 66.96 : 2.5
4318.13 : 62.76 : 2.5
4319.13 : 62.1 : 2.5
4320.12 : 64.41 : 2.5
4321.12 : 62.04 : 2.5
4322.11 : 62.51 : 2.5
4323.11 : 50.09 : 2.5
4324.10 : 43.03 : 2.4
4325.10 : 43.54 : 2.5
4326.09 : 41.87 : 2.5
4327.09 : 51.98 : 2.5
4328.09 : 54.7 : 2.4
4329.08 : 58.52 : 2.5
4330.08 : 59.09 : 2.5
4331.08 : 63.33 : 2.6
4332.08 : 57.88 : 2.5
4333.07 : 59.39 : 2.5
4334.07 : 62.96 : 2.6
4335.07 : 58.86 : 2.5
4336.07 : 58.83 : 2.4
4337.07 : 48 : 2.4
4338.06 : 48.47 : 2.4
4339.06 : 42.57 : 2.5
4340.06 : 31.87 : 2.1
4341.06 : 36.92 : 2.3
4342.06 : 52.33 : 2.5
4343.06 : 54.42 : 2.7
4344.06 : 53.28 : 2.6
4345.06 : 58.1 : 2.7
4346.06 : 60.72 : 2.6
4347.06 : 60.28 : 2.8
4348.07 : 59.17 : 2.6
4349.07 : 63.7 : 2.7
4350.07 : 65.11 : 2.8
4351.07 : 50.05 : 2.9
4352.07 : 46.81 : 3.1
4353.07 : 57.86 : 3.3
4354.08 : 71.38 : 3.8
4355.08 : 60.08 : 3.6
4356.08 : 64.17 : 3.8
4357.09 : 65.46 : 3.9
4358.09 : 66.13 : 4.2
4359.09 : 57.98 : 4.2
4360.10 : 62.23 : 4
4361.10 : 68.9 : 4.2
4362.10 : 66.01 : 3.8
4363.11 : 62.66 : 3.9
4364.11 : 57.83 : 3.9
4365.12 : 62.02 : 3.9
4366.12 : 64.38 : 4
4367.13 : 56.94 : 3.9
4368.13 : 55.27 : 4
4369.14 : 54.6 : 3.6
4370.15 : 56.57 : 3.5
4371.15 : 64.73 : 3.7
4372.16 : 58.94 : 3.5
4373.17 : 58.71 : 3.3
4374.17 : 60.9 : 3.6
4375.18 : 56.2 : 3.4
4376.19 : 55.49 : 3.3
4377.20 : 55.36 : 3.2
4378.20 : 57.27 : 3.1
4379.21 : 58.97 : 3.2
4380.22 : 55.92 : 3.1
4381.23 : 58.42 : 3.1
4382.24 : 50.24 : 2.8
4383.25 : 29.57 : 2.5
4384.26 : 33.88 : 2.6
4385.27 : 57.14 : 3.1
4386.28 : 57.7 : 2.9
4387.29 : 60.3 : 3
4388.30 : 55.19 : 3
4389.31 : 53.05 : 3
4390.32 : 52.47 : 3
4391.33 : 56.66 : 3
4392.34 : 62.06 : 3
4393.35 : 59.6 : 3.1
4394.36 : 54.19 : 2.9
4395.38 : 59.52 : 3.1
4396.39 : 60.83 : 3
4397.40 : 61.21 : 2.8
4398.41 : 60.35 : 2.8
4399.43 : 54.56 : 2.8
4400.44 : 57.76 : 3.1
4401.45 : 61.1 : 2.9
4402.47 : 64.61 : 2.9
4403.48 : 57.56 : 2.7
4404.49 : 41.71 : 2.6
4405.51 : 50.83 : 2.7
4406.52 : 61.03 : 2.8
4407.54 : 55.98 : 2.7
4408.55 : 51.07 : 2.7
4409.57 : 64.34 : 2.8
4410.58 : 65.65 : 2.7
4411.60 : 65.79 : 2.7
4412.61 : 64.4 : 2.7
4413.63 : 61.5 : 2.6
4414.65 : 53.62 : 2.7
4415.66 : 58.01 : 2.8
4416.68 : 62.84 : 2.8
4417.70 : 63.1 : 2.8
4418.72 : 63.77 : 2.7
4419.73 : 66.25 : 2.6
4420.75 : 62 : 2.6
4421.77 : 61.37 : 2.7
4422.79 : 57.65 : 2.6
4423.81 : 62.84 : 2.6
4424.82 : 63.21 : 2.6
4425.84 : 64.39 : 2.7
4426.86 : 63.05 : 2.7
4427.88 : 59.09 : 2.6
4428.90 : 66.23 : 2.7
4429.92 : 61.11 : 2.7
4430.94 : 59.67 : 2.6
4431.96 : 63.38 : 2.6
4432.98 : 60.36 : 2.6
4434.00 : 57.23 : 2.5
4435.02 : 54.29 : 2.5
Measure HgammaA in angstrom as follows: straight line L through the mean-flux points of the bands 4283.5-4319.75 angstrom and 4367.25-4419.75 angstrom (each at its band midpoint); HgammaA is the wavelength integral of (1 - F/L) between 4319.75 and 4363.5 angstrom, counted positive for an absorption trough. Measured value -3.9 angstrom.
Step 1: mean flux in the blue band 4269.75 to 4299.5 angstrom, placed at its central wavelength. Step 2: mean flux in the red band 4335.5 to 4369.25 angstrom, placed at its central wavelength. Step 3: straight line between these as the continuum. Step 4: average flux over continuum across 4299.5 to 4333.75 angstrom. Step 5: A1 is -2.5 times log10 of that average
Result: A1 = 0.08 mag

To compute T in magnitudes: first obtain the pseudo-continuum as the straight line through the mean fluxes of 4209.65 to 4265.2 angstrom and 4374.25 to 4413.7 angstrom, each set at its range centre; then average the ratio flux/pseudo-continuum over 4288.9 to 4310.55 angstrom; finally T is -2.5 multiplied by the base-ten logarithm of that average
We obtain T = 0.24 mag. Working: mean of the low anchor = 53.9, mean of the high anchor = 56.4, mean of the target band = 43.9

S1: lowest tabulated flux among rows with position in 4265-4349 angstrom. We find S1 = 30.08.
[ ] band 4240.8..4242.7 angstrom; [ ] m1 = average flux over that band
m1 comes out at 57.9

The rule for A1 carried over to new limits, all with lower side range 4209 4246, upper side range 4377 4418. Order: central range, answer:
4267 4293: 0.07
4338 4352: 0.07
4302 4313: 0.36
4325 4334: 0.01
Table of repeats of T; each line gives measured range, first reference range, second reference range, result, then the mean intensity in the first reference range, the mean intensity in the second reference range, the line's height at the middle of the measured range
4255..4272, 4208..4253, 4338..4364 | 0.02 mag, 54.1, 57.3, 55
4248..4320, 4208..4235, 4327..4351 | 0.08 mag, 53.7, 55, 54.4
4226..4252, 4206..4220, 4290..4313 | 0.00 mag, 57.5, 43.8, 53.5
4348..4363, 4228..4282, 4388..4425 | -0.08 mag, 54.1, 59.1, 57.4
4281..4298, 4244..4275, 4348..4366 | 0.10 mag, 53.3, 61.7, 55.9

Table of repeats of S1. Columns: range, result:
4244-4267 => 42.82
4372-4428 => 29.57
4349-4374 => 46.81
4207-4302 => 26.18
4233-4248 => 49.59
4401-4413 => 41.71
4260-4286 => 40.92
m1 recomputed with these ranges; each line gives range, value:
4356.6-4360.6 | 63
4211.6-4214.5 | 58.2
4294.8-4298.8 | 48.6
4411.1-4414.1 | 64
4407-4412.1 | 60.5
